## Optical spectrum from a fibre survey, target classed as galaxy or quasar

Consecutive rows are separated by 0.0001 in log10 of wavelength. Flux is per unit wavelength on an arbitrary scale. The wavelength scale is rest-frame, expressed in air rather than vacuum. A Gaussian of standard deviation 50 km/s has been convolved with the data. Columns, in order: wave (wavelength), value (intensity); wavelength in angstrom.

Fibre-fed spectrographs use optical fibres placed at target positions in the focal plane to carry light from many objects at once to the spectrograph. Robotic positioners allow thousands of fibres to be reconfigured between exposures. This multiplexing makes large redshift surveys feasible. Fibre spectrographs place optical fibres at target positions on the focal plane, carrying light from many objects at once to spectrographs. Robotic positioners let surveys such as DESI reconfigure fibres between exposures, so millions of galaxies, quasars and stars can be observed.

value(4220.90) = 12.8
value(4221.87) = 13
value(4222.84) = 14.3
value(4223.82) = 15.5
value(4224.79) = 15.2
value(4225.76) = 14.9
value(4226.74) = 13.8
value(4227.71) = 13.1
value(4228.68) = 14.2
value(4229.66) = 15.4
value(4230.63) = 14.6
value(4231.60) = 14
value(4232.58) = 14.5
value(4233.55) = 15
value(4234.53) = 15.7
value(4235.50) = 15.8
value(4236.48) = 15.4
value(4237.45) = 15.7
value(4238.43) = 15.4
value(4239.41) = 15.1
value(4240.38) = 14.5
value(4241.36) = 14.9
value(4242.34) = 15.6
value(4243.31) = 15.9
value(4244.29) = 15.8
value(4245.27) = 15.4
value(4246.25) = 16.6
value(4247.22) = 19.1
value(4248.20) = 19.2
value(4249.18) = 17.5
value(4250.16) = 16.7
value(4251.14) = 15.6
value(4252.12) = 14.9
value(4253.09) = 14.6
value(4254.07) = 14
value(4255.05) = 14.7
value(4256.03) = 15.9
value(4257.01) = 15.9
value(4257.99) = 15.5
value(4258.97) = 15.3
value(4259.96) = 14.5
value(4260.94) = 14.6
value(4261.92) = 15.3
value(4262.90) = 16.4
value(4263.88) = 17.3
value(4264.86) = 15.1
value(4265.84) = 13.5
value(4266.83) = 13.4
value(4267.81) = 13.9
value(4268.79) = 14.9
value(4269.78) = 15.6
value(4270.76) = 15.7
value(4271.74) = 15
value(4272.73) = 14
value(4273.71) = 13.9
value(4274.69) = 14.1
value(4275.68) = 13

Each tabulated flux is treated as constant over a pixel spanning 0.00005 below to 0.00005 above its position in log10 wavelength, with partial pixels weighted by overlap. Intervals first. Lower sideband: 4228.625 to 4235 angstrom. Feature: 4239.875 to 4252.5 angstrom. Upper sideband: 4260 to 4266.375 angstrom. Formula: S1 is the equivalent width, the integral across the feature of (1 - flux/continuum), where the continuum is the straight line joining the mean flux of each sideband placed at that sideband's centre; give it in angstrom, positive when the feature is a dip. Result -1.1 angstrom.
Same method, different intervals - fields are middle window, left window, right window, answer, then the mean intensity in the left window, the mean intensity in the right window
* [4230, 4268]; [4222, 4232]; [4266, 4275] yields -2.6 angstrom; 14.5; 14.5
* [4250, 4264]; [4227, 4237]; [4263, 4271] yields -0.4 angstrom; 14.8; 15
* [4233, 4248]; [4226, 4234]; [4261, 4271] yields -1.3 angstrom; 14.3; 15.1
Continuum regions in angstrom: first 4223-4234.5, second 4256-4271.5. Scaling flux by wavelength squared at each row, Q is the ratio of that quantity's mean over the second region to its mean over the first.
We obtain 1.06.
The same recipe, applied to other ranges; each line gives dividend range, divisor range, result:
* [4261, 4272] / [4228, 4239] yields 1.02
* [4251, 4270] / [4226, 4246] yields 1.01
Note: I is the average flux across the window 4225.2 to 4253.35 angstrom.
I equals 15.5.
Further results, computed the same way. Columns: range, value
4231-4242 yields 15.1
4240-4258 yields 15.9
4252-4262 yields 15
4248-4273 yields 15.3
